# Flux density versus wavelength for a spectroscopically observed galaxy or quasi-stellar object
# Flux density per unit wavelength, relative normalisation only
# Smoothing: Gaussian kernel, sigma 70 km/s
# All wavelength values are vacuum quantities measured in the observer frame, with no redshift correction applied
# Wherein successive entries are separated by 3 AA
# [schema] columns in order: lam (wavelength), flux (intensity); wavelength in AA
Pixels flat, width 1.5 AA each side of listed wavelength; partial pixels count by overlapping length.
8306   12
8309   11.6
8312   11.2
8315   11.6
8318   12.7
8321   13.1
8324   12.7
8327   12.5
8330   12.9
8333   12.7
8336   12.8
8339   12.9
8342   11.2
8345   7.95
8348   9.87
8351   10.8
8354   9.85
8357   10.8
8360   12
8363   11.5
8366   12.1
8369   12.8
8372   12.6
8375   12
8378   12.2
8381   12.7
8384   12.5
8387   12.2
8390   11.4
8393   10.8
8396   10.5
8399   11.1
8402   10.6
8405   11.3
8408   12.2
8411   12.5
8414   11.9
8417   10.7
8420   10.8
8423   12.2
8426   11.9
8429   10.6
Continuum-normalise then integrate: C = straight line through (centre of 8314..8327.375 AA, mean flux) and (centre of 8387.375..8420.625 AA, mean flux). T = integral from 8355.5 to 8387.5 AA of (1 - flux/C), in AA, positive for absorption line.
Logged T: -0.93 AA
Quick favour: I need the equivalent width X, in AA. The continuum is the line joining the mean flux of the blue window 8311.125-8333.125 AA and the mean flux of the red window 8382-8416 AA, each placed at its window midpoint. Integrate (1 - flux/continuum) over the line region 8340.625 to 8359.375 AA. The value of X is 3.0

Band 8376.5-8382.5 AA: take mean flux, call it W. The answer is 12.4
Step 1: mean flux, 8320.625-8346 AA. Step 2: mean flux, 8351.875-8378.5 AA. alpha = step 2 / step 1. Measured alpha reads 0.97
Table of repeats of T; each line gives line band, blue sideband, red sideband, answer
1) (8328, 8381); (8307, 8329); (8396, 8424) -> 1.2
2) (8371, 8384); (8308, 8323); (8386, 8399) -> -1.2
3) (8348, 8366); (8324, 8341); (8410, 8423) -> 2.0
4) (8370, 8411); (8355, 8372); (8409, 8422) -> -0.2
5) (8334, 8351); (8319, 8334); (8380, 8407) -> 2.0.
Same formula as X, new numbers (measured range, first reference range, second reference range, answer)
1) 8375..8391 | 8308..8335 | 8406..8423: -0.42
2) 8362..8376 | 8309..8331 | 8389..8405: -1.00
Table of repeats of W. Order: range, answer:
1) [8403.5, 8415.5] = 12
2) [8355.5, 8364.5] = 11.4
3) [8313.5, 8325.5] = 12.5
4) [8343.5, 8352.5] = 9.54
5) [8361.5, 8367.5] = 11.8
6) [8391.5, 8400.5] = 10.8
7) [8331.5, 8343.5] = 12.4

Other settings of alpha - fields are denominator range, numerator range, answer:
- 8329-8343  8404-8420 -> 0.93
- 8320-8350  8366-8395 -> 1.02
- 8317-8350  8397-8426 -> 0.96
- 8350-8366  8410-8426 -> 1.05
